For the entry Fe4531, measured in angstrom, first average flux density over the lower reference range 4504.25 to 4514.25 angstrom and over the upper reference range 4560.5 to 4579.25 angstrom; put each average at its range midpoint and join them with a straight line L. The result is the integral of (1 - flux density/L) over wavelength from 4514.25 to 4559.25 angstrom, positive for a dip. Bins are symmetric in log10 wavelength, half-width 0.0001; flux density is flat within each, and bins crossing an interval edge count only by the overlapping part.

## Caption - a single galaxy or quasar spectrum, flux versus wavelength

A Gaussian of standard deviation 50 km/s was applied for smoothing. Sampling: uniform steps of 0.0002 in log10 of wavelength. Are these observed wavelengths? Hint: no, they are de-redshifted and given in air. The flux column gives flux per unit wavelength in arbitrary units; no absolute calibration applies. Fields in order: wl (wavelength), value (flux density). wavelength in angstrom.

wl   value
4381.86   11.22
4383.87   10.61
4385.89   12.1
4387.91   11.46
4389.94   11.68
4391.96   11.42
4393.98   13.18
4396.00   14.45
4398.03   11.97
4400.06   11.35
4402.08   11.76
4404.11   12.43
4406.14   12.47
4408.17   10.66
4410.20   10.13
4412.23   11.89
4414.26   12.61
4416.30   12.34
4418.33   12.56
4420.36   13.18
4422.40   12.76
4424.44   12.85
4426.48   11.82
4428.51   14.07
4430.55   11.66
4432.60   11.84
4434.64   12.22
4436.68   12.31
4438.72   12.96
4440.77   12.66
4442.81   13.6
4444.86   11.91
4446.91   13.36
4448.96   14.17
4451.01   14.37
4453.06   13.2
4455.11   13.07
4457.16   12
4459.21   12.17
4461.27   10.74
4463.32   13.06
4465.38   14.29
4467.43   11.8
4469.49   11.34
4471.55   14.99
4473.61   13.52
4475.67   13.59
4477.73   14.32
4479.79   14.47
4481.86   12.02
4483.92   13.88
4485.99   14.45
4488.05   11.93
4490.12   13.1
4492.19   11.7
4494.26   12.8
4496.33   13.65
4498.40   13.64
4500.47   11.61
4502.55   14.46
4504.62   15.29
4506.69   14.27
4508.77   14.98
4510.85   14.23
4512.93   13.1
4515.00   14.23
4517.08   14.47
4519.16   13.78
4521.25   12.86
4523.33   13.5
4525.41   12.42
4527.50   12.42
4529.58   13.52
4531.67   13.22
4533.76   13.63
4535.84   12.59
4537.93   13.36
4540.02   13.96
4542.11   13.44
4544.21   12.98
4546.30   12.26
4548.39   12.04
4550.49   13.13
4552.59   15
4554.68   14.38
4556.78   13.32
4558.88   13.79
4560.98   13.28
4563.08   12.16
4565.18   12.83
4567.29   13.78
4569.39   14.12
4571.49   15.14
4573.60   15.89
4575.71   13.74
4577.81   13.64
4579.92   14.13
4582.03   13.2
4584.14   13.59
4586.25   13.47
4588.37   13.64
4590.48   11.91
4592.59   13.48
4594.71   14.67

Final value 2.4 angstrom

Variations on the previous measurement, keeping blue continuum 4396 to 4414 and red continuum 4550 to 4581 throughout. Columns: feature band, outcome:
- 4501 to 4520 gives -1.54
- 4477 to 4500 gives -0.59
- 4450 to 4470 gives -0.20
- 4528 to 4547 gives 0.45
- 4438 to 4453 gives -1.18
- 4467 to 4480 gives -0.77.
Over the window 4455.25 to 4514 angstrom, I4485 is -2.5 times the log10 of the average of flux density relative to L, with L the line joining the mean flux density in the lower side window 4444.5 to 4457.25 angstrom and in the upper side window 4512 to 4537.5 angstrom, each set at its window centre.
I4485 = 0.00 mag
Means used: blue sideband 13.3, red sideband 13.3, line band 13.3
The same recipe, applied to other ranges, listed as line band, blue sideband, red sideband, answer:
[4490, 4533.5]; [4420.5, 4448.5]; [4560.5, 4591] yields -0.023 mag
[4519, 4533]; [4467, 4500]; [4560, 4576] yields 0.039 mag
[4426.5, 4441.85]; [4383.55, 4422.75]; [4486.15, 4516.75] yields 0.003 mag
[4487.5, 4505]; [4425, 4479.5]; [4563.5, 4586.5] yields 0.016 mag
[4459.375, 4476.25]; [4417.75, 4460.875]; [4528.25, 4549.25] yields 0.001 mag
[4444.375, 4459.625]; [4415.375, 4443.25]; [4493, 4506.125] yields -0.015 mag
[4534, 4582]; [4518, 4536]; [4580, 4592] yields -0.031 mag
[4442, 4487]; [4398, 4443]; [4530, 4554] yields -0.048 mag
